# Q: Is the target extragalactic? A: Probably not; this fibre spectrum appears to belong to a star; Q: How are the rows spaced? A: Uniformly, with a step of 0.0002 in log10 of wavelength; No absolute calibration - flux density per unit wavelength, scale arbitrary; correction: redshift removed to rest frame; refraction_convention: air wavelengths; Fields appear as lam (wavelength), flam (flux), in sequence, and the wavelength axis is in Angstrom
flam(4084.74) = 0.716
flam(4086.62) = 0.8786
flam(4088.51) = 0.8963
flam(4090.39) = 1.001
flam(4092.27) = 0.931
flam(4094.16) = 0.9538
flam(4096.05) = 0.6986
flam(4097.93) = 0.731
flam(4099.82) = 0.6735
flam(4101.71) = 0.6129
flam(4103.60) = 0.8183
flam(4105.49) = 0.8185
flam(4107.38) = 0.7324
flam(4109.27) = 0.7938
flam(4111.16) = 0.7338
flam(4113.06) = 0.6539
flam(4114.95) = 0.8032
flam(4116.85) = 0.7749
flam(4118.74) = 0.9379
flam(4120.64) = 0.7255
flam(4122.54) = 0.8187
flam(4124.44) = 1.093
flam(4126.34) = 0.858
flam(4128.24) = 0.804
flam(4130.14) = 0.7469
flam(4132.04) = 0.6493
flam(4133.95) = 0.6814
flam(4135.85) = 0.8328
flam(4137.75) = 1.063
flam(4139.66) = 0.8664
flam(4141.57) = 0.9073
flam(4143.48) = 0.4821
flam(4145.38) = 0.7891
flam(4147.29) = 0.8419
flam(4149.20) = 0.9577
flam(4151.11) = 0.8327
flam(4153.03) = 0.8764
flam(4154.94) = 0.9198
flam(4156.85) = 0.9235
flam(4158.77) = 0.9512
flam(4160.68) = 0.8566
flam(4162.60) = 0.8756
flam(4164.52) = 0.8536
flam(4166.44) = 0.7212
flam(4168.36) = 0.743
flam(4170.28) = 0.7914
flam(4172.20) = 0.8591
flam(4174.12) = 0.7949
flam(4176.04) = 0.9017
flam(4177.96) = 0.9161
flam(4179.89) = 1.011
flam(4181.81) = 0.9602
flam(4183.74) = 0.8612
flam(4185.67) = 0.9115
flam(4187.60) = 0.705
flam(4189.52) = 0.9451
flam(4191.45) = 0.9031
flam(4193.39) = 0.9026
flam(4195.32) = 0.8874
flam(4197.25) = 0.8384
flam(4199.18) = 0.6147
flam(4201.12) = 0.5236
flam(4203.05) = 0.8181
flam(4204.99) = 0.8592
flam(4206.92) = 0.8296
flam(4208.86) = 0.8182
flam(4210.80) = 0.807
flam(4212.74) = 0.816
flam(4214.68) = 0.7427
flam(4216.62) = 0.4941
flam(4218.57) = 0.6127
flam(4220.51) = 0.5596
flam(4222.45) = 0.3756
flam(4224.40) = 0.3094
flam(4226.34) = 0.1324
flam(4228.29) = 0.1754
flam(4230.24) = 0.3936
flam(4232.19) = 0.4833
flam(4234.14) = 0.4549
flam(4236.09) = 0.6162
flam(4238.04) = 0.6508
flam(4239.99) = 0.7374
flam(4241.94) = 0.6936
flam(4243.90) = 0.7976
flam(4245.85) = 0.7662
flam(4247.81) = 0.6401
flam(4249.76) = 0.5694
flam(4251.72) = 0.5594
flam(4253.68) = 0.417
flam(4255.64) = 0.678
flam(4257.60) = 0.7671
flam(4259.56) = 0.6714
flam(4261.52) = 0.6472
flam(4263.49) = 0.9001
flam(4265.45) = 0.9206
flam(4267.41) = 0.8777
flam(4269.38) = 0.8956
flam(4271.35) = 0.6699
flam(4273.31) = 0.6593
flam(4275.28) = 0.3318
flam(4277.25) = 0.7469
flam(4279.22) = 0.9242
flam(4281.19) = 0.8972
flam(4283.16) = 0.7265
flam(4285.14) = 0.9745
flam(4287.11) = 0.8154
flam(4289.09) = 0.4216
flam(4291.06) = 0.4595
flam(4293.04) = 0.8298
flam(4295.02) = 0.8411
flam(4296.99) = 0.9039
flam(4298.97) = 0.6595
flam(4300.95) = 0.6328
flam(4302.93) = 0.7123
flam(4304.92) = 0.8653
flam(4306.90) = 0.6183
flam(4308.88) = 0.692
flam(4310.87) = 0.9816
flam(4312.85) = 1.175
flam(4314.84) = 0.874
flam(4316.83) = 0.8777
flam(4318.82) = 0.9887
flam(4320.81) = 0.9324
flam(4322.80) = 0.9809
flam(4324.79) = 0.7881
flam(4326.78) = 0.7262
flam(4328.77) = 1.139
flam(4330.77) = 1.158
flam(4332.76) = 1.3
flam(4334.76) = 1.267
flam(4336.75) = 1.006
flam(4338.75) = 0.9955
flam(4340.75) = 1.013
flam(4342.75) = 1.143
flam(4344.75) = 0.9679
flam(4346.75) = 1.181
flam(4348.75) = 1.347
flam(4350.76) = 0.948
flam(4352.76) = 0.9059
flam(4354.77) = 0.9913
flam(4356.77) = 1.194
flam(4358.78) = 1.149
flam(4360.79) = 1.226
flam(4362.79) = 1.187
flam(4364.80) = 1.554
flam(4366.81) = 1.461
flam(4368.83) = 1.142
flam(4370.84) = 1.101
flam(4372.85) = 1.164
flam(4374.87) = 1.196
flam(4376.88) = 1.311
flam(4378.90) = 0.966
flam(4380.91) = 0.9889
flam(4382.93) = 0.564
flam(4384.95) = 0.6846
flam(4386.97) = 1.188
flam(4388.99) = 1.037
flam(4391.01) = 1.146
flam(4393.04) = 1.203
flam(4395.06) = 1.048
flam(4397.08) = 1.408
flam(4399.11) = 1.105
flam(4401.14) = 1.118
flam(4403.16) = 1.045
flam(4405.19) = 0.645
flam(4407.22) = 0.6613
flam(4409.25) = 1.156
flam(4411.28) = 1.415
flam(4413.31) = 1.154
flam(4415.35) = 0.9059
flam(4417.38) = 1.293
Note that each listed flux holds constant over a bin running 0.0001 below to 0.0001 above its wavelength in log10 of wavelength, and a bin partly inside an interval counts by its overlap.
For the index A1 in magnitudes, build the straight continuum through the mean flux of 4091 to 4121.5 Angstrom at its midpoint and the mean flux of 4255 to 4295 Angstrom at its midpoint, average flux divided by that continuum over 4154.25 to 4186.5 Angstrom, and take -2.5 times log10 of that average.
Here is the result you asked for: -0.14 mag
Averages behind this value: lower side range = 0.777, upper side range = 0.744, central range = 0.873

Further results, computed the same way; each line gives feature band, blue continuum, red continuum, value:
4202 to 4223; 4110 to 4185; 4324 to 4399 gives 0.28 mag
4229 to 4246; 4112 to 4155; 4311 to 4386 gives 0.48 mag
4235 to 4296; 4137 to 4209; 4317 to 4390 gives 0.33 mag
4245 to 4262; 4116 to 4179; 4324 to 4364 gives 0.46 mag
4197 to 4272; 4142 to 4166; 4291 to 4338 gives 0.33 mag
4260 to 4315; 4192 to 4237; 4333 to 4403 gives 0.11 mag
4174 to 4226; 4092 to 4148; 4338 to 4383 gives 0.19 mag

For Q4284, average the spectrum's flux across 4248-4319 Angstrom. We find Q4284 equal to 0.751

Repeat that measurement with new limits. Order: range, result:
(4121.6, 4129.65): 0.885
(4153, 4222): 0.812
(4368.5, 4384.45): 1.04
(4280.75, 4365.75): 0.956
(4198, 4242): 0.587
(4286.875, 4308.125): 0.701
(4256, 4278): 0.734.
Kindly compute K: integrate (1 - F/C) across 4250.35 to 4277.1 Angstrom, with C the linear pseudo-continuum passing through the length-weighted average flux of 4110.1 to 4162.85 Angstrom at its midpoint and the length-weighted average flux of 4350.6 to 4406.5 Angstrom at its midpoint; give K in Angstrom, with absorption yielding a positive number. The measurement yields 7.7 Angstrom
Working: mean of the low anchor 0.83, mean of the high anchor 1.1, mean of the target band 0.692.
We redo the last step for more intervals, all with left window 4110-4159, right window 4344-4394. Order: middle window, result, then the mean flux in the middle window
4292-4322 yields 5.7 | 0.839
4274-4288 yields 3.3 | 0.771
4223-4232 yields 6.3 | 0.278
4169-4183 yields -0.2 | 0.887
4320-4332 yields 1.1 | 0.962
